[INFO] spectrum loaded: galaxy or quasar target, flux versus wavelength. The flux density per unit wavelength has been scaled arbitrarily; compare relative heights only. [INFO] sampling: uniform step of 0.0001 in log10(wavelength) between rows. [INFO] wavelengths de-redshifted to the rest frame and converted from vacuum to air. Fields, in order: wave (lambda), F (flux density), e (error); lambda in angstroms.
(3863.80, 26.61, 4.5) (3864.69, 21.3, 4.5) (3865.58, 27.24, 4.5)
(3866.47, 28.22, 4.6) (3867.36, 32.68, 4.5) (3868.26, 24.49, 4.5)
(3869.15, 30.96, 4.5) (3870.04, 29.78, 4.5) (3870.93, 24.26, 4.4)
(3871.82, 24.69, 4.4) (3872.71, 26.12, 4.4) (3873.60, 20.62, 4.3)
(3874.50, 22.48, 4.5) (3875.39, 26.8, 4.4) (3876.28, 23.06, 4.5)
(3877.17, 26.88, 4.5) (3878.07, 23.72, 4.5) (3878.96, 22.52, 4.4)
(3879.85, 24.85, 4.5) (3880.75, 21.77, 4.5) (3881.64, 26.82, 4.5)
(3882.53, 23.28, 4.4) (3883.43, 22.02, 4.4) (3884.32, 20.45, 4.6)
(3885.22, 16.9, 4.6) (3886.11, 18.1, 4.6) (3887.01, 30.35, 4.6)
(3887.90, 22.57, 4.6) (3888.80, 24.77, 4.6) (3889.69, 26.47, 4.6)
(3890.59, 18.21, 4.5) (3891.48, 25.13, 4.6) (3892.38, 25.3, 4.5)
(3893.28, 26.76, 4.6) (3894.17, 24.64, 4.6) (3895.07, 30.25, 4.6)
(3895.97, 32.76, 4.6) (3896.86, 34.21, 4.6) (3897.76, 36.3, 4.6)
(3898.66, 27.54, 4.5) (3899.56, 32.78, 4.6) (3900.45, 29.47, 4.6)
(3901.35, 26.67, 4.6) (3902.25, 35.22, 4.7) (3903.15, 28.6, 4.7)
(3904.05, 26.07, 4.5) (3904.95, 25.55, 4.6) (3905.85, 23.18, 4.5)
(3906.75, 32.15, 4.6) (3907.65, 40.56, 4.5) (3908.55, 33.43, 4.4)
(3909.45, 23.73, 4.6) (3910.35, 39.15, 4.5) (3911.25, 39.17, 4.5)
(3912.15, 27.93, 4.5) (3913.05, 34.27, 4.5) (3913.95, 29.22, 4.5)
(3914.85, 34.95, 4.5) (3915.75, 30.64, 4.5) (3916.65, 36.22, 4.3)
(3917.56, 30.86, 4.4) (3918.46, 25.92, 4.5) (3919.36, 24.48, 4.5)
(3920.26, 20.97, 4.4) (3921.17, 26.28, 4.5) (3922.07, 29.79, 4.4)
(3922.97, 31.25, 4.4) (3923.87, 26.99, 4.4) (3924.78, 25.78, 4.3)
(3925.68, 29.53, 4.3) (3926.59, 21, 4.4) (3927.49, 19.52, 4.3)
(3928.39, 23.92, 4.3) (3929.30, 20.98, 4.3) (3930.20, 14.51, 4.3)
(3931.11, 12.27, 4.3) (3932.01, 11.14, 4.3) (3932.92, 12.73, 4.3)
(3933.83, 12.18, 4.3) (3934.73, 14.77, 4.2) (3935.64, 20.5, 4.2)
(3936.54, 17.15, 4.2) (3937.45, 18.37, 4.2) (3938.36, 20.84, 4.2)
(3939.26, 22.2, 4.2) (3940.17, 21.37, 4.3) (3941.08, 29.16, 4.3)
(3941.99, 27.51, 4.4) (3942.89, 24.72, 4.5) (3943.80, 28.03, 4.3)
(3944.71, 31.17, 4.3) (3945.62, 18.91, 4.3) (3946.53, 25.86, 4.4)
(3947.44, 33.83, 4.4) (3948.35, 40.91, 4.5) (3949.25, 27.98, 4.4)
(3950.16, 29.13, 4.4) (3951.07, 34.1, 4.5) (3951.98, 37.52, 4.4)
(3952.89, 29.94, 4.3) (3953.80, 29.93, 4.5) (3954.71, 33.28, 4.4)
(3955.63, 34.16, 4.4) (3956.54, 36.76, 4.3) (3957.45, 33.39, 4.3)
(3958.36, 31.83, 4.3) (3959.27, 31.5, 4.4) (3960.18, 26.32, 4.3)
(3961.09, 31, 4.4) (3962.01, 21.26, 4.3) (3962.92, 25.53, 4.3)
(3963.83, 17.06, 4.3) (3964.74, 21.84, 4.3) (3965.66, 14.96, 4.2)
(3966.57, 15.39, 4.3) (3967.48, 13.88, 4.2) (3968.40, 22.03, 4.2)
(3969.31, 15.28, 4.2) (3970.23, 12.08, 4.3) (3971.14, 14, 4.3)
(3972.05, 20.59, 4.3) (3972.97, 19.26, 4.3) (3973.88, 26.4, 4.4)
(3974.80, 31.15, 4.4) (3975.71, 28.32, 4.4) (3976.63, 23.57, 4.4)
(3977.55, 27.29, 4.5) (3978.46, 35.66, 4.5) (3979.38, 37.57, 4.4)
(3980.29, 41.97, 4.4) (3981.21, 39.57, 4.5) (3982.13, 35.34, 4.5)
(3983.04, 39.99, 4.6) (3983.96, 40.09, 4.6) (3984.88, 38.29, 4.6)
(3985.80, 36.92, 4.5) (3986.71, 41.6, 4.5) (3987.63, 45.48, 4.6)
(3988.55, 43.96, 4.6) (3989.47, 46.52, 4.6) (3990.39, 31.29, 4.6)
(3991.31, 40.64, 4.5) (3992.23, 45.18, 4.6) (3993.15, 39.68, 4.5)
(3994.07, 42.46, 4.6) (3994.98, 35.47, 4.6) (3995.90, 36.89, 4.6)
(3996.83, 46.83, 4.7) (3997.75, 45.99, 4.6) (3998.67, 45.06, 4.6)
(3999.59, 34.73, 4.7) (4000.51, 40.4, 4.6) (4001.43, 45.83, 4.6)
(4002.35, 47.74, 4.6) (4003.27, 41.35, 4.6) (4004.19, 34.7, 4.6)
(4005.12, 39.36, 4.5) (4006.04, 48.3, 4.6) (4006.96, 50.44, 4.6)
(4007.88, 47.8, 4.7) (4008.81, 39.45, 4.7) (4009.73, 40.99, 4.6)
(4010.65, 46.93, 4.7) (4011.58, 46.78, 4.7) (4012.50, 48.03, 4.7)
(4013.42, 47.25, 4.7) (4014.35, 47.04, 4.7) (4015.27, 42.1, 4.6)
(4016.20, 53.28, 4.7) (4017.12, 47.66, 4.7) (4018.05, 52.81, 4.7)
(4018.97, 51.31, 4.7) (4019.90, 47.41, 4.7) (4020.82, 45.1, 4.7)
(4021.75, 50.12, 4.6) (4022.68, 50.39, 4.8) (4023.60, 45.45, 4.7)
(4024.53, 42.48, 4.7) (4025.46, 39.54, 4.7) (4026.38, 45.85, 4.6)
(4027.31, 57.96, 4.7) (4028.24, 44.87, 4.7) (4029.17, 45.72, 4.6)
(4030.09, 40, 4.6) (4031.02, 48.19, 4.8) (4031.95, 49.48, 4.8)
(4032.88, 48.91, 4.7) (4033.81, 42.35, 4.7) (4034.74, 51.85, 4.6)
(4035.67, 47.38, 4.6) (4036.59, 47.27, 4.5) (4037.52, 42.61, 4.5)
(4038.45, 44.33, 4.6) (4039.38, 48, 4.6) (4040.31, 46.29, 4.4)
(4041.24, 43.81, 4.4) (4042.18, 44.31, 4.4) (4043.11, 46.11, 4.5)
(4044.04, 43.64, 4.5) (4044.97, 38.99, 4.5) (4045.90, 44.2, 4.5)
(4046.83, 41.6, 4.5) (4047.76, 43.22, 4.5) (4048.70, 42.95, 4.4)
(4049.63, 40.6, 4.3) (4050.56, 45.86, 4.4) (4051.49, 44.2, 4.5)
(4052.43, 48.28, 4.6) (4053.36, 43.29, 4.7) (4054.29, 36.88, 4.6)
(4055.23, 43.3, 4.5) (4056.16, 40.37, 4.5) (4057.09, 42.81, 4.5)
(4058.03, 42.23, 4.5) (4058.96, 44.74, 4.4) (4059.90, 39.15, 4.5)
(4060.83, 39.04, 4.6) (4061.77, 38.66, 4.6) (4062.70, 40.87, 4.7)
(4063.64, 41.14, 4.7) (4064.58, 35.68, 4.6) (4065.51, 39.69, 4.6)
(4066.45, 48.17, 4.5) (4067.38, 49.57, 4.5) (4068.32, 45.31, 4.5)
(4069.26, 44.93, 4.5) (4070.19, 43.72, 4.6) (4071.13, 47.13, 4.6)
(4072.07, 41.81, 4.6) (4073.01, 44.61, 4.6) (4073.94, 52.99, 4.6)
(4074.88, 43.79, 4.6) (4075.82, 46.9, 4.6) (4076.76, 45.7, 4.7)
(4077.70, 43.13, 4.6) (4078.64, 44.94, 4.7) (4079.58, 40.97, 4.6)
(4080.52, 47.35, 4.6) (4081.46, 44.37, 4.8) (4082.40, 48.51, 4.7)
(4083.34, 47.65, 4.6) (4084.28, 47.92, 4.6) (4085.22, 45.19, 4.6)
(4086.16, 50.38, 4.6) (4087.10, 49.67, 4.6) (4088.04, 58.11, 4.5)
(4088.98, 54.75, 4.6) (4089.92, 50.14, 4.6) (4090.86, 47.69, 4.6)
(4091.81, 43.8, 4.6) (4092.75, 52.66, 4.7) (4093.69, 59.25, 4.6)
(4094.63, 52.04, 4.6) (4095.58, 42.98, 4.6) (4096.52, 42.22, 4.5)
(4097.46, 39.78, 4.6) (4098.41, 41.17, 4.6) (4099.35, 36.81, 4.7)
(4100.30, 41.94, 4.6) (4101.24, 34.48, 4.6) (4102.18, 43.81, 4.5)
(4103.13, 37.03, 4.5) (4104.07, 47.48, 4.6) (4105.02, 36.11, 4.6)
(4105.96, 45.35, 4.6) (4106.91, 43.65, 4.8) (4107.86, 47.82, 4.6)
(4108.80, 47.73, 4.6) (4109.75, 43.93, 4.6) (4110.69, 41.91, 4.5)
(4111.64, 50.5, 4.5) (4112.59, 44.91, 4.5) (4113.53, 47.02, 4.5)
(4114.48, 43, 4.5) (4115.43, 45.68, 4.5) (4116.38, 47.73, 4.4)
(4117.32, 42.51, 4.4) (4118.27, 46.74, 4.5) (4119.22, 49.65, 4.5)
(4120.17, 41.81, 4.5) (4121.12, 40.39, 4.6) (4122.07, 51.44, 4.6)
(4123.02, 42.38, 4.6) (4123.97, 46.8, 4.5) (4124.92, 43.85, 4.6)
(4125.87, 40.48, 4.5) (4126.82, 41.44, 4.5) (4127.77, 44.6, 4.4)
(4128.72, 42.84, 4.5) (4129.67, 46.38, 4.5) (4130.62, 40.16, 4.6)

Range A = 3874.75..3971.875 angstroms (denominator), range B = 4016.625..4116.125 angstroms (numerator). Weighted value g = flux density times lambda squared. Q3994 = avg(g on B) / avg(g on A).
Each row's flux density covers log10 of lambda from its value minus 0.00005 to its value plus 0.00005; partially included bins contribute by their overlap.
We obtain 1.88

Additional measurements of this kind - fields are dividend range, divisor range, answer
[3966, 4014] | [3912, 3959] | 1.43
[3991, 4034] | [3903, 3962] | 1.73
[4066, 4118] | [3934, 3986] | 1.80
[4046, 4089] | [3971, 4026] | 1.13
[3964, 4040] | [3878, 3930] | 1.52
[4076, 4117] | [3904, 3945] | 1.96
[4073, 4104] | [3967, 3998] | 1.45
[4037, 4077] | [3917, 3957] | 1.83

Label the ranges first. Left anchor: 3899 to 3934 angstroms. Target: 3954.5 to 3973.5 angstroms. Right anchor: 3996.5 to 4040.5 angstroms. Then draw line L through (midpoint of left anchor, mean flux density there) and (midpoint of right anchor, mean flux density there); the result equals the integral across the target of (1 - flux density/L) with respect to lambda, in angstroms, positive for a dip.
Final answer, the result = 6.5 angstroms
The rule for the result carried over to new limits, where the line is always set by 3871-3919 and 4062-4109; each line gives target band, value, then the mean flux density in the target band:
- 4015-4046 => -4.90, 46.5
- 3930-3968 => 9.27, 24.7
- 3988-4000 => -1.43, 41.2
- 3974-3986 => 0.25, 34.8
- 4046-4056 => -0.21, 43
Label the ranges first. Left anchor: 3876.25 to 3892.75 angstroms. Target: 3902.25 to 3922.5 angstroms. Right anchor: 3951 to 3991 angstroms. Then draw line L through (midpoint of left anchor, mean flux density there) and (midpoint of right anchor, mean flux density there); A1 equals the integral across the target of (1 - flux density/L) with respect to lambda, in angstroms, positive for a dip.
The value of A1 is -3.9 angstroms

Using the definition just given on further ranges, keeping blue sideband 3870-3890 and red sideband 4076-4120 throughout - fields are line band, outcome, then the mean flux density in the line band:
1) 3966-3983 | 3.88 angstroms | 25.8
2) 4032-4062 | -2.39 angstroms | 43.8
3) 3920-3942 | 5.89 angstroms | 21.1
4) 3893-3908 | -2.51 angstroms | 30.1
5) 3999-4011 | -2.16 angstroms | 42.9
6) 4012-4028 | -4.20 angstroms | 47.8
